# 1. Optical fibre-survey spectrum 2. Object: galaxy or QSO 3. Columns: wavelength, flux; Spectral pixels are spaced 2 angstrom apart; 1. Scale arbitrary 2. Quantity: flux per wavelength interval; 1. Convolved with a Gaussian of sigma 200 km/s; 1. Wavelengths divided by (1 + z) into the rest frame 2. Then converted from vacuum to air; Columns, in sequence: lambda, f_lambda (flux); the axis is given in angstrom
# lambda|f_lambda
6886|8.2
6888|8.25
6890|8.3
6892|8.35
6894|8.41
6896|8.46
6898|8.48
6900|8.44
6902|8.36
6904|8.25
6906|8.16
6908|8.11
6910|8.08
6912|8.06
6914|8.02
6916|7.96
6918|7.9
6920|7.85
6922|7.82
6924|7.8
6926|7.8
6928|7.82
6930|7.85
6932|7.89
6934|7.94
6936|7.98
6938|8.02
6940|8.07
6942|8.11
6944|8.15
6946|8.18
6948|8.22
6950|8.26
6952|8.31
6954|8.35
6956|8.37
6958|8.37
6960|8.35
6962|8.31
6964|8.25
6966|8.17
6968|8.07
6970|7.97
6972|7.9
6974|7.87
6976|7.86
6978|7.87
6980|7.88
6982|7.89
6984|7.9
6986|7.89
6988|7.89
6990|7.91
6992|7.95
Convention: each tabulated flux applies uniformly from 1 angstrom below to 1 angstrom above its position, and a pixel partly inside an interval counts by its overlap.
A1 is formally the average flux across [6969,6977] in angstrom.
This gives 7.9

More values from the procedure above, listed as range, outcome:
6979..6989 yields 7.89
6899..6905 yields 8.35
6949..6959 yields 8.33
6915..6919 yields 7.93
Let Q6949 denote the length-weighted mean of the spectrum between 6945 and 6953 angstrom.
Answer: 8.24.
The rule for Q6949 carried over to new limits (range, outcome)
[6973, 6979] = 7.87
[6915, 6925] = 7.87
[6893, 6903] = 8.43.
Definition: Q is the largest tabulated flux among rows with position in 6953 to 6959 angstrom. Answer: 8.37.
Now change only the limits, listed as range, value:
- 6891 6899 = 8.48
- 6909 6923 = 8.08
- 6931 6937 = 7.98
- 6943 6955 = 8.35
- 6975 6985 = 7.9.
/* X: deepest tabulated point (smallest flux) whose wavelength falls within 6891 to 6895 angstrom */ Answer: 8.35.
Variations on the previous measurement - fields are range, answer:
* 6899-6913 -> 8.06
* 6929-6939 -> 7.85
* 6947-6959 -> 8.22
